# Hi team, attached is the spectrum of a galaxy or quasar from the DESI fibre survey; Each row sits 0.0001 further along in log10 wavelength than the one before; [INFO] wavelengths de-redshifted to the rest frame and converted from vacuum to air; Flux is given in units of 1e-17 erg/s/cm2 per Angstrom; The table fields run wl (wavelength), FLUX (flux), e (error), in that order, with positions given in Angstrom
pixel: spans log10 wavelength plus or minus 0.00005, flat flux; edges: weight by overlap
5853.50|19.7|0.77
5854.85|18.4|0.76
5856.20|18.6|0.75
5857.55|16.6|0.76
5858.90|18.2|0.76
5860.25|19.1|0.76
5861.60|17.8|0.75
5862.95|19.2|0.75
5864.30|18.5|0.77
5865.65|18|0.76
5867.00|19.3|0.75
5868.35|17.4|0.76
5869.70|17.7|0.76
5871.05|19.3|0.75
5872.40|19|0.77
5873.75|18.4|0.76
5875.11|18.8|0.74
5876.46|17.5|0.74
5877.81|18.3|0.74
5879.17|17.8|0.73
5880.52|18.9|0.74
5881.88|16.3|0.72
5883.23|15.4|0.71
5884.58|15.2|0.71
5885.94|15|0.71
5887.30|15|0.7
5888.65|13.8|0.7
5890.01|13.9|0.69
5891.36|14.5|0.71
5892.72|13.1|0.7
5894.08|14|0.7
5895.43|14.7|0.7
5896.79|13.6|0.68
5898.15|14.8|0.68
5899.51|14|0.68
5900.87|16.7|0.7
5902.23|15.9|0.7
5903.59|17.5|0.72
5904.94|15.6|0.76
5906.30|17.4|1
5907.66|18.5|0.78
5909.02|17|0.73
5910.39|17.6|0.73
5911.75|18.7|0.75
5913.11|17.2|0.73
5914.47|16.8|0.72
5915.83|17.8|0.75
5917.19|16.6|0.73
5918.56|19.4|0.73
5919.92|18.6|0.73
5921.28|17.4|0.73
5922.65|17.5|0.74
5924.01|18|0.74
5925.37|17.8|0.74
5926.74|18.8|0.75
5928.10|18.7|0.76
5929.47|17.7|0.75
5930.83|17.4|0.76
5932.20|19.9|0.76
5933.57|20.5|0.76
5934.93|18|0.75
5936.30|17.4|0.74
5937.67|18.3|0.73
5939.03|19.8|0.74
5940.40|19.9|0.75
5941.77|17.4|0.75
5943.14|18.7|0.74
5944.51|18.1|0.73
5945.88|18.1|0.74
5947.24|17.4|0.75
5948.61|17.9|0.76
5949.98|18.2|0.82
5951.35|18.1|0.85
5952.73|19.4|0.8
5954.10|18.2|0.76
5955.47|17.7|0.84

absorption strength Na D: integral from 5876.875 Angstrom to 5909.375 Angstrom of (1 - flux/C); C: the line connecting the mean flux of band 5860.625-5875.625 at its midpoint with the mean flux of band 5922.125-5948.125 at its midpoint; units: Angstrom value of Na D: 4.9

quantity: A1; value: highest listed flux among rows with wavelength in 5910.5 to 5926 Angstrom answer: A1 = 19.4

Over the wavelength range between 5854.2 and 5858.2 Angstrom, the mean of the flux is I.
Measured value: 17.9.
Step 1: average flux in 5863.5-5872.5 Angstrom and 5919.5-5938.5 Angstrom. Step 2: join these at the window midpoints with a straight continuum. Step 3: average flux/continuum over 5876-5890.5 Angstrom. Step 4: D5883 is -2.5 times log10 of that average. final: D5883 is 0.145 mag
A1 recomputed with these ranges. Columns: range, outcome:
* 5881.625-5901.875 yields 16.7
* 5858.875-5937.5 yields 20.5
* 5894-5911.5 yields 18.5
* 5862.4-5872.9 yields 19.3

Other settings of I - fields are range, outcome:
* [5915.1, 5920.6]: 18.1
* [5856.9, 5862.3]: 17.9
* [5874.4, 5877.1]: 18.1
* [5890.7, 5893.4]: 13.8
